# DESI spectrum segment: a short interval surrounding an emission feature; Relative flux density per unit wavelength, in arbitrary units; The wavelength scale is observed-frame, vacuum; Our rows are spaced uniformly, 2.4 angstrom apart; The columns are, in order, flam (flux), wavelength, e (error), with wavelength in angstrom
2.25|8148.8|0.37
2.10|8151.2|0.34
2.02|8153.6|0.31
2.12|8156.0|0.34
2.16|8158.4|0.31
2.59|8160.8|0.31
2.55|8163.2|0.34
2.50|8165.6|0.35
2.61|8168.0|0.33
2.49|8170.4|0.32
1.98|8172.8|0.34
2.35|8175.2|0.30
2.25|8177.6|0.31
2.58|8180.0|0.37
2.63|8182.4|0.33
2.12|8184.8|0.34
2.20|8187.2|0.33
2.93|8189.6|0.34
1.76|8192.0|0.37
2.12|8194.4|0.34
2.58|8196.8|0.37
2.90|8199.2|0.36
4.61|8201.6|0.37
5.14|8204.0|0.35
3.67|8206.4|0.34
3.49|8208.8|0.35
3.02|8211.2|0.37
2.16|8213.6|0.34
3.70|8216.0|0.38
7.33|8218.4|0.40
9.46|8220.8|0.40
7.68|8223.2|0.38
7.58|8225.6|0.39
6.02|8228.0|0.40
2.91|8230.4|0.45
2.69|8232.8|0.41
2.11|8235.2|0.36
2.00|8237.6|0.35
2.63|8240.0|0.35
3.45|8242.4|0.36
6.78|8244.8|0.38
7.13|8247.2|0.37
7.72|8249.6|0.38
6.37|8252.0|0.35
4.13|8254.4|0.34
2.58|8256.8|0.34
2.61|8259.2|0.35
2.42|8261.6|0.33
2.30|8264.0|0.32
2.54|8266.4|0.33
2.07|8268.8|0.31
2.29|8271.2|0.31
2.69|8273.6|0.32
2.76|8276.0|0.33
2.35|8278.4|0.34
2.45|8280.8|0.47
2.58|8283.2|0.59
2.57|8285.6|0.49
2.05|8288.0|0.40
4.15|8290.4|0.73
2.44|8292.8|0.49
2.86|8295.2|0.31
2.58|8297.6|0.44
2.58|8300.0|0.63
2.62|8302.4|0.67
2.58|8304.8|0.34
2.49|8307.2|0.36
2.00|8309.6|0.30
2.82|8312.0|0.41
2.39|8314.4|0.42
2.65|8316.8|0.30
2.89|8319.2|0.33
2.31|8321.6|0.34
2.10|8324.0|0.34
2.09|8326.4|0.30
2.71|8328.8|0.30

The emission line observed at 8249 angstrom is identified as [N II]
